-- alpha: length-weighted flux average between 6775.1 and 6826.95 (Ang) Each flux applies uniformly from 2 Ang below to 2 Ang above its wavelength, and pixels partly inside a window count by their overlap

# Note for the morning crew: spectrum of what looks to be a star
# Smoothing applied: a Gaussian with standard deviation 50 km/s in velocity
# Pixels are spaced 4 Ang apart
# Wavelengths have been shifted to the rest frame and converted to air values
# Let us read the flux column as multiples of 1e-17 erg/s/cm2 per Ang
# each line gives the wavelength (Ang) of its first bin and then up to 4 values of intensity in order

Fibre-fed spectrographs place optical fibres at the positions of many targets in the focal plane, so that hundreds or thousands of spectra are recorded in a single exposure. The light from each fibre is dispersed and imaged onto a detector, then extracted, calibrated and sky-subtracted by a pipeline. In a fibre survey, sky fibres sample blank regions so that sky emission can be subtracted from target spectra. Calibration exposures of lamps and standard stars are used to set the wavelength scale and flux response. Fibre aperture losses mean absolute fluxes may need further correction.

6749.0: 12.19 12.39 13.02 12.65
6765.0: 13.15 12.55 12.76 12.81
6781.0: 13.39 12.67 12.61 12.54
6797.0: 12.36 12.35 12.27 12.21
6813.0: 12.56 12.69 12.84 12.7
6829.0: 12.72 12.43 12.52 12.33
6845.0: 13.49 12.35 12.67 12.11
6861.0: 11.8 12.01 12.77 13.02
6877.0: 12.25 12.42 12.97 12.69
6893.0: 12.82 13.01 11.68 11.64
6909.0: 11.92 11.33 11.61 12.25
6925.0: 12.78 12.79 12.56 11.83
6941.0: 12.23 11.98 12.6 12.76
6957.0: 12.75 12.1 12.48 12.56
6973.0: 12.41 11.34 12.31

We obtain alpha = 12.6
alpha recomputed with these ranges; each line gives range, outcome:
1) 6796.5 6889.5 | 12.5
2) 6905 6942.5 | 12.1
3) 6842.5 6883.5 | 12.5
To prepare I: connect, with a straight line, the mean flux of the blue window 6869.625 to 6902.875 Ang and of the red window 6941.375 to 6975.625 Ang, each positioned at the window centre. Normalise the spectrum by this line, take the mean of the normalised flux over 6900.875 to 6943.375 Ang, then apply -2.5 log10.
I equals 0.04 mag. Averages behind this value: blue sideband 12.6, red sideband 12.4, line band 12.1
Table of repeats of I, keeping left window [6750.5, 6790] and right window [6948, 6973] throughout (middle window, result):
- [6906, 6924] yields 0.07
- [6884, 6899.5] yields -0.02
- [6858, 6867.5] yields 0.06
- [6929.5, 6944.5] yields 0.03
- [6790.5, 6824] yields 0.02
